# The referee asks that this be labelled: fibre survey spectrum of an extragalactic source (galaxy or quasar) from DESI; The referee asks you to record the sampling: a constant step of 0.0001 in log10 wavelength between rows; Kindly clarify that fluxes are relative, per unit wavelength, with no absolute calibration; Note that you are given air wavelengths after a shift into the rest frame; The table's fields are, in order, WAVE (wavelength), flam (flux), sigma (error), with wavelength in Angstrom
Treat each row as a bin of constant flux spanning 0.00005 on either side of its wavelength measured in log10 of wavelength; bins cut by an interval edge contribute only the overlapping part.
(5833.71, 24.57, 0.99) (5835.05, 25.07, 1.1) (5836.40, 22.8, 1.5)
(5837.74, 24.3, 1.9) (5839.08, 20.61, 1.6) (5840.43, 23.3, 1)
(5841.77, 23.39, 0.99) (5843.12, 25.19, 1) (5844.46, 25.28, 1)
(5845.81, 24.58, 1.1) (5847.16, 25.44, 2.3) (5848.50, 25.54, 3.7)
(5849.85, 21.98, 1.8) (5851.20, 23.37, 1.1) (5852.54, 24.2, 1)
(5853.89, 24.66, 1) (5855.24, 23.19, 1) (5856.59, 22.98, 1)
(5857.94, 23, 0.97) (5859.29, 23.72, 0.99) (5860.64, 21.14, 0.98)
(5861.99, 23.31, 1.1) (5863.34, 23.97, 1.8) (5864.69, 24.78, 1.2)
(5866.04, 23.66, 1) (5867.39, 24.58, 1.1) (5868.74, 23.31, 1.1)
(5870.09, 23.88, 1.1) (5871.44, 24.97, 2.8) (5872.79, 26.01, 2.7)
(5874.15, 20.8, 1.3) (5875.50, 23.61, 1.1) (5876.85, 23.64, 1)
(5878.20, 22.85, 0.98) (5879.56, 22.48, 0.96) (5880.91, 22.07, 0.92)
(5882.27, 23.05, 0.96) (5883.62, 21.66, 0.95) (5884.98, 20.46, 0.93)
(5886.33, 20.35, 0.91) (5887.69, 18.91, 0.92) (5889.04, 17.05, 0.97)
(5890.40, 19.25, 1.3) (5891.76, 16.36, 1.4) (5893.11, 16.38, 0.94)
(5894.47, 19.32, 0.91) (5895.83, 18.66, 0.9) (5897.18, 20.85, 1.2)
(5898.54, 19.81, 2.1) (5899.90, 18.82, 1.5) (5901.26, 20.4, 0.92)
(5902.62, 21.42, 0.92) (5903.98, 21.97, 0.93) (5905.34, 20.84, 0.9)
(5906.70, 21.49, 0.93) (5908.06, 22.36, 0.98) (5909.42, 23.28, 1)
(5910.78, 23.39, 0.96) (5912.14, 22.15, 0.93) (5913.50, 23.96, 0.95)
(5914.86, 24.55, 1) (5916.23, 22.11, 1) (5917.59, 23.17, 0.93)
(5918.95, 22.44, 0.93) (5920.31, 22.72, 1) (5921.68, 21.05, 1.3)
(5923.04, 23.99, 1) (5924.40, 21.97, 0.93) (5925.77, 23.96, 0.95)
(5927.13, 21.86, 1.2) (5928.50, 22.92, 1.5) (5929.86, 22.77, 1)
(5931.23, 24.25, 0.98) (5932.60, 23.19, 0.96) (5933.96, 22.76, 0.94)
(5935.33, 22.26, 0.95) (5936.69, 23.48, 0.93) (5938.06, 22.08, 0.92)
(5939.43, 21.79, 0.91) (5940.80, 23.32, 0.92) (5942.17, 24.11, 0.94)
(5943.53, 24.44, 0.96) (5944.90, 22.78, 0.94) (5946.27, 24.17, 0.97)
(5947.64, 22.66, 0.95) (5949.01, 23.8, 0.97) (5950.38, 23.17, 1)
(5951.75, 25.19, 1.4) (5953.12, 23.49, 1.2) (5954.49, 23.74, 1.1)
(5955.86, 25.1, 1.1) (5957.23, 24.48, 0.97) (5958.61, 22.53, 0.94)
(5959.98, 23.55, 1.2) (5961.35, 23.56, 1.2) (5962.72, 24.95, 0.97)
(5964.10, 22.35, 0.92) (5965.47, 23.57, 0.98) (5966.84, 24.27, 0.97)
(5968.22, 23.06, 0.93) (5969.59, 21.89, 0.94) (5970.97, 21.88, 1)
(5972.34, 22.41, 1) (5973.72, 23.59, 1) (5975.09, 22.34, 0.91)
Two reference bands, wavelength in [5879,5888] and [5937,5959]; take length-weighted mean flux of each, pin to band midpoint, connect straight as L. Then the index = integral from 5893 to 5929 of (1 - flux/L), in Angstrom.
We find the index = 0.9 Angstrom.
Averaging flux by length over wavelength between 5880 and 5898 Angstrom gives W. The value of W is 19.6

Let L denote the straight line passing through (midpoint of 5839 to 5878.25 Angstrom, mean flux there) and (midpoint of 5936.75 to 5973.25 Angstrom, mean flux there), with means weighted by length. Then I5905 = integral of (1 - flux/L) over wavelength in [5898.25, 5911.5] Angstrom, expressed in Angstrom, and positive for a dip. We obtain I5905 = 1.2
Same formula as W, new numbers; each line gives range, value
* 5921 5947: 23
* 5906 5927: 22.8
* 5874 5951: 21.9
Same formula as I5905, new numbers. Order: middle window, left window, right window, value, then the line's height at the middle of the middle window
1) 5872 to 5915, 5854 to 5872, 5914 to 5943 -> 3.9 Angstrom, 23.3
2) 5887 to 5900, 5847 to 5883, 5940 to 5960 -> 2.8 Angstrom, 23.6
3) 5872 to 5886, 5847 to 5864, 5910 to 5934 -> 0.4 Angstrom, 23.3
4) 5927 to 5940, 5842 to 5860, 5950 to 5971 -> 0.5 Angstrom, 23.7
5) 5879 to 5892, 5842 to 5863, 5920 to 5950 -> 1.8 Angstrom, 23.5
